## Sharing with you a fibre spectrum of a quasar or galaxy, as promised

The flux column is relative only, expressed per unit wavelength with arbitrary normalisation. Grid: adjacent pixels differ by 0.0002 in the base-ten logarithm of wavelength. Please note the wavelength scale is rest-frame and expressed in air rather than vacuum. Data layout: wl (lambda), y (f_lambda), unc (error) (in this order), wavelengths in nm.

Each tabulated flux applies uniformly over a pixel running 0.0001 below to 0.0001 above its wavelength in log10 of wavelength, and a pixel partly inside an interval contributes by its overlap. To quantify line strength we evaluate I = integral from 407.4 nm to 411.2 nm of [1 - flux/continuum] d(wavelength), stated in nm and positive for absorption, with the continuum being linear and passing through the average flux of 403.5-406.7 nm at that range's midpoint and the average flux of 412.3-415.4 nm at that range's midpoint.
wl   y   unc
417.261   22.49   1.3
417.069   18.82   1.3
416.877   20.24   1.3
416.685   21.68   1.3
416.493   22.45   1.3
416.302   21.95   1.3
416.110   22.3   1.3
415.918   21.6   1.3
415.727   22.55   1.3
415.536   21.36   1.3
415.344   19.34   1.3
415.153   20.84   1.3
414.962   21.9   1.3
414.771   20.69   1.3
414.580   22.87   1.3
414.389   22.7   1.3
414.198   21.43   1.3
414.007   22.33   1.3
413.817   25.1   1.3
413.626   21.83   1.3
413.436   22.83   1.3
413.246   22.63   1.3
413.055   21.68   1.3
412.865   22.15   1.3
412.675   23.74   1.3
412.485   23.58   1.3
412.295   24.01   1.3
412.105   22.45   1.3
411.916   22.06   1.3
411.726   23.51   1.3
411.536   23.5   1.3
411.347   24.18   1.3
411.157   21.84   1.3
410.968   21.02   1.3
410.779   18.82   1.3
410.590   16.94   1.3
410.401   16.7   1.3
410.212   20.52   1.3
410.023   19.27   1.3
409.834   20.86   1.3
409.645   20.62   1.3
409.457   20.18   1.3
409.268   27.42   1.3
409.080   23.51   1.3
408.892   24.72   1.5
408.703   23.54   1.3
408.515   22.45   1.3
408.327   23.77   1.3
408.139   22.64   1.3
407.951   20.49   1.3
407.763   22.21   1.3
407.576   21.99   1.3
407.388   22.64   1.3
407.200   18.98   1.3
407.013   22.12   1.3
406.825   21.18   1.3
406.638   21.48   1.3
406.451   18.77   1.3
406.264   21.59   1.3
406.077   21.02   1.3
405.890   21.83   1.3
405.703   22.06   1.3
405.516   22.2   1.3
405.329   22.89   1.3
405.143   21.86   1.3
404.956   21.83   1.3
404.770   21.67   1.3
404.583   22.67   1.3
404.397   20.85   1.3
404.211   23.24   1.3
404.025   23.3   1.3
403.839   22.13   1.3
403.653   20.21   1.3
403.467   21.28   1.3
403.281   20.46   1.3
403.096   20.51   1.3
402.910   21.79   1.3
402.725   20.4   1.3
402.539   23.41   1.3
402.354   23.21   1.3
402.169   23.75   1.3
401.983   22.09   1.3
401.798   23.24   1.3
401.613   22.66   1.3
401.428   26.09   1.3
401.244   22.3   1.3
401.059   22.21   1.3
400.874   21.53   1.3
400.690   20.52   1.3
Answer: 0.09 nm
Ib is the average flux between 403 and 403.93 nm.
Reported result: 20.9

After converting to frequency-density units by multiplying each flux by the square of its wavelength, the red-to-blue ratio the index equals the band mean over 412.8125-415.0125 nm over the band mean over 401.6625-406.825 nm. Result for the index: 1.1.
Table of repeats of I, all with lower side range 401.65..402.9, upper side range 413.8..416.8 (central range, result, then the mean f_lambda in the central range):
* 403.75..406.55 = 0.074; 21.9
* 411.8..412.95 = -0.052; 23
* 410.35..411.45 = 0.101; 20.1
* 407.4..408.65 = -0.003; 22.3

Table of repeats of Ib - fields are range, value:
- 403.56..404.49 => 22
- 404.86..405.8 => 22.2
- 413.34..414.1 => 23.1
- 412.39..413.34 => 22.7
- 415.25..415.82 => 21.1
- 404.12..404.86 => 22.1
